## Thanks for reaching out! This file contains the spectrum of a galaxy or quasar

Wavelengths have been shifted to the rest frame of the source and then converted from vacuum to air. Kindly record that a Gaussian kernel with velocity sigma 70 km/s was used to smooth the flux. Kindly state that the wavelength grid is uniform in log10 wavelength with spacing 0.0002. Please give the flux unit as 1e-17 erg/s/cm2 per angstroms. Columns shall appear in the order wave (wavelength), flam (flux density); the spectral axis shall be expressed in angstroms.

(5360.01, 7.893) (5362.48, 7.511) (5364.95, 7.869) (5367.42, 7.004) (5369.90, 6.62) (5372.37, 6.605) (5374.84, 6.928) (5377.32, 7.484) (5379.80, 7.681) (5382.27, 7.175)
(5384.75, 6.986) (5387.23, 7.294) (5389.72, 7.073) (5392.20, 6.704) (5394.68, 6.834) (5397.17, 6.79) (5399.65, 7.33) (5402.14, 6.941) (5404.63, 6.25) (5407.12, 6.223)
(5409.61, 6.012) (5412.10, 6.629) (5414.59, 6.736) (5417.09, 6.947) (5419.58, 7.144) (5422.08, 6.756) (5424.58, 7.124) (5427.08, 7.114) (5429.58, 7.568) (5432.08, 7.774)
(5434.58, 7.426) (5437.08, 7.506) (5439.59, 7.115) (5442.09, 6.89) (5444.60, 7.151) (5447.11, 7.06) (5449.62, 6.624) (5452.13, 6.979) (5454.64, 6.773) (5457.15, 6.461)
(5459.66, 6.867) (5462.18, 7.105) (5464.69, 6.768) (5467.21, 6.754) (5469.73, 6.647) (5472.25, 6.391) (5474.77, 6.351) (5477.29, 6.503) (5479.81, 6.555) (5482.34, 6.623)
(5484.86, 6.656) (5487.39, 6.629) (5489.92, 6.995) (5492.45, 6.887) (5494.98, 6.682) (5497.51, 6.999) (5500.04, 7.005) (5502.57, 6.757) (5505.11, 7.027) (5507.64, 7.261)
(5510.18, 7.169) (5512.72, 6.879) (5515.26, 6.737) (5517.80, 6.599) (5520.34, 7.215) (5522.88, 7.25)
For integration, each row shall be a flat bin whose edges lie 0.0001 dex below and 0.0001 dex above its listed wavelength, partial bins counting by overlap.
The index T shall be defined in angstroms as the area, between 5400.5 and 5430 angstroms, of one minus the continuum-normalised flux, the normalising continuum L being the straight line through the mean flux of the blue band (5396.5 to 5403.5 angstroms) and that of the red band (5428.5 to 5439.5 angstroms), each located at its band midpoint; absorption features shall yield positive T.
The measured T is 2.0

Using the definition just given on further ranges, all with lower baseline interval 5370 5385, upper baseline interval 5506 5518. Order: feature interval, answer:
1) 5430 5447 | -0.6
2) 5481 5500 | 0.5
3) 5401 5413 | 1.2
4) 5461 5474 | 0.6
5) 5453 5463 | 0.3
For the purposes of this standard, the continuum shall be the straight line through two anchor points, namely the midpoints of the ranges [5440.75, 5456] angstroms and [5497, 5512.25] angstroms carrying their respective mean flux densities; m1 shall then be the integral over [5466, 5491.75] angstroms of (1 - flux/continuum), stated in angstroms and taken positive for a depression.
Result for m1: 1.3 angstroms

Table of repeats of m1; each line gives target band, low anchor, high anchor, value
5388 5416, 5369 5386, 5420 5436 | 1.9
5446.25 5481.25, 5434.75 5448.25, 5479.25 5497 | 1.3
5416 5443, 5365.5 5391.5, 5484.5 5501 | -0.9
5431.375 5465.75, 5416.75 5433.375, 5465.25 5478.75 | -0.7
